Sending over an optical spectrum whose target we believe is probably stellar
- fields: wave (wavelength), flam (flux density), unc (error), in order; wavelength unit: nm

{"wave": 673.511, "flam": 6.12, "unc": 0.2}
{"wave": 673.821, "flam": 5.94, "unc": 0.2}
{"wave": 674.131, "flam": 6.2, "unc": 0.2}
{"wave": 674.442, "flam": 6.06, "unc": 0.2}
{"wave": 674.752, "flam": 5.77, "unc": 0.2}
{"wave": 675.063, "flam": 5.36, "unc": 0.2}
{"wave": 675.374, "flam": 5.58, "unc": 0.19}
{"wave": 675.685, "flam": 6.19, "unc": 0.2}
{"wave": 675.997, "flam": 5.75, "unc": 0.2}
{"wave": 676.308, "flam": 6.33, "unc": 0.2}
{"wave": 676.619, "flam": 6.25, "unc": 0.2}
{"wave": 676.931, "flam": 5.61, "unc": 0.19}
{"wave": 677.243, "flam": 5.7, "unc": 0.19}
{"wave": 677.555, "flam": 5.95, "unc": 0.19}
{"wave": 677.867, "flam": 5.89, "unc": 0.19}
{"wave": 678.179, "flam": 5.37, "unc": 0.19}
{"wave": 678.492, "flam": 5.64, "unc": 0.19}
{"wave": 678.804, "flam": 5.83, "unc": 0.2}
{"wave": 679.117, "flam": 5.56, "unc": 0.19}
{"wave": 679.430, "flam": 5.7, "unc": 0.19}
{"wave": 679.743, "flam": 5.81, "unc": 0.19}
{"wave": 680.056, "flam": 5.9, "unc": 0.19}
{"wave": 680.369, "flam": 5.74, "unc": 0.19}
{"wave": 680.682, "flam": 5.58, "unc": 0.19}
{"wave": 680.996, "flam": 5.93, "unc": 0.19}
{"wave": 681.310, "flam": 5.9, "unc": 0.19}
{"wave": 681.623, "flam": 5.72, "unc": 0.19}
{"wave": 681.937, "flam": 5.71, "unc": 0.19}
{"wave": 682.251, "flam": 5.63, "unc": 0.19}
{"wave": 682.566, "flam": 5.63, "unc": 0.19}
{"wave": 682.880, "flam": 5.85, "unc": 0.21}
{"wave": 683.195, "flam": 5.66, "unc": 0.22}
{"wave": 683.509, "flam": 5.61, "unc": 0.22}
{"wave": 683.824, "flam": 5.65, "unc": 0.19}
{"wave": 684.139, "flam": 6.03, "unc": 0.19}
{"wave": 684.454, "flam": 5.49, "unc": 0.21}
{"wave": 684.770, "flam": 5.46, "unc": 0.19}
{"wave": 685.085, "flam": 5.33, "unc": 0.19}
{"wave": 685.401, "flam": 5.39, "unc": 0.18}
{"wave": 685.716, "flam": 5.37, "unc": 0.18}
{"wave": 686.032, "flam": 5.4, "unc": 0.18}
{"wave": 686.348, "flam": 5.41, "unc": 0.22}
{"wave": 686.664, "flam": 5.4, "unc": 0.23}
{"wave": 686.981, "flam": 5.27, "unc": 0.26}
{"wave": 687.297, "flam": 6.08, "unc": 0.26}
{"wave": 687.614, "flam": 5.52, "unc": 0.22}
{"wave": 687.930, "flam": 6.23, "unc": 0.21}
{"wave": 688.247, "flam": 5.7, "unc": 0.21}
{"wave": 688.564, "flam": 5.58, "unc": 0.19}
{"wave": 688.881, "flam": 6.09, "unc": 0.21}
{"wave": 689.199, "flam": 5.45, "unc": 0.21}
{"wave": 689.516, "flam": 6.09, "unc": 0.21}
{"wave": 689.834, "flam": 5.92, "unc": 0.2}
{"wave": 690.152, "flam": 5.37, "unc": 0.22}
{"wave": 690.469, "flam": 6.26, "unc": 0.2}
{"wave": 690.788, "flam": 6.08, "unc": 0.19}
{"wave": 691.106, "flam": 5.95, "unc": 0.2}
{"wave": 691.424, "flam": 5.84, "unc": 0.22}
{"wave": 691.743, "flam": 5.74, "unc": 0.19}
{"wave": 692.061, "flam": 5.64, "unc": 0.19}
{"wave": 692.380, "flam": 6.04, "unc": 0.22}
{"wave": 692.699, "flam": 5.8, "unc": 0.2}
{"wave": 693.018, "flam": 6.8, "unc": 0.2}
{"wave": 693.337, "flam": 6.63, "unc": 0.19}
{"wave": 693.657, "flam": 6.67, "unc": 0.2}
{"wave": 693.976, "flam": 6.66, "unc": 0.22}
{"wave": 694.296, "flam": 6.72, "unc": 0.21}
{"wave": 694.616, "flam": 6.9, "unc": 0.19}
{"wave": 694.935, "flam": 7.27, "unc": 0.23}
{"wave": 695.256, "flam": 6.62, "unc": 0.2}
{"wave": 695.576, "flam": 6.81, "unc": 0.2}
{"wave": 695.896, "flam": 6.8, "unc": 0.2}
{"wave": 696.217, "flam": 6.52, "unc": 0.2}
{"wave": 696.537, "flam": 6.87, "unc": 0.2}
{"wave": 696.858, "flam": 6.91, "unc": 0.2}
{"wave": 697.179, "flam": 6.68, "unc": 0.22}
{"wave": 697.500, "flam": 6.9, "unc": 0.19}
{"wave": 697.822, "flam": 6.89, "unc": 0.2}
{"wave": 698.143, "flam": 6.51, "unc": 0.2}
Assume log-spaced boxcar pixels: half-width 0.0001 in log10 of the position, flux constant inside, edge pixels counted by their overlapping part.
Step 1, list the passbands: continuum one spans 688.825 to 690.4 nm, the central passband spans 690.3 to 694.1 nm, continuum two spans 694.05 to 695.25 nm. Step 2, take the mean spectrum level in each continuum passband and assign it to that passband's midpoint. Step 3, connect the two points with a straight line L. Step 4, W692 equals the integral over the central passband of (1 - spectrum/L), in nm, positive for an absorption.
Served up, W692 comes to 0.11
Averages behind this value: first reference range 5.79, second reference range 6.89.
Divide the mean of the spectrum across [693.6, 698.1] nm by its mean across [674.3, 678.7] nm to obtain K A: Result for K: 1.17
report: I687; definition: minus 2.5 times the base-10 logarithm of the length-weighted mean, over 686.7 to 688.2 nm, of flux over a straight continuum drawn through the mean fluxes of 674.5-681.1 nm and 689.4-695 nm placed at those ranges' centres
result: 0.06 mag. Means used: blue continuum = 5.79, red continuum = 6.23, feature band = 5.74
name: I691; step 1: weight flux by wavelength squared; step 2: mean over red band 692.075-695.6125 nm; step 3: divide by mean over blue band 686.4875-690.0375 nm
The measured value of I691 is 1.16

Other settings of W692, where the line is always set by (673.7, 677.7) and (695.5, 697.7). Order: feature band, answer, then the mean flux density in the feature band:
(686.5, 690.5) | 0.43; 5.75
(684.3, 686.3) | 0.29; 5.41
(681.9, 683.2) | 0.10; 5.7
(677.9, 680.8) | 0.17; 5.69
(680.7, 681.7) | 0.05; 5.82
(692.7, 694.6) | 0.01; 6.64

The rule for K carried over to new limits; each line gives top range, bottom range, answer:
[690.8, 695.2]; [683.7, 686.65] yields 1.16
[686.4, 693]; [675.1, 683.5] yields 1.01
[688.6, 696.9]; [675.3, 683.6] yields 1.09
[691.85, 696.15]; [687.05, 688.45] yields 1.12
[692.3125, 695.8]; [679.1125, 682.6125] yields 1.16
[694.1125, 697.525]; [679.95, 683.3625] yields 1.19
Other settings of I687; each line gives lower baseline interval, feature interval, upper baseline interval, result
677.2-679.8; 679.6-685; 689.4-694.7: 0.02 mag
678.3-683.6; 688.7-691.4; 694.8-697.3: 0.09 mag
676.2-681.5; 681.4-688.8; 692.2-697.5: 0.10 mag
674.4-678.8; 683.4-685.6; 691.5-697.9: 0.11 mag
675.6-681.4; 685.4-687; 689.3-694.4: 0.12 mag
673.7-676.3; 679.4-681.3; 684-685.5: -0.02 mag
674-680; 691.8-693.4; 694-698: 0.09 mag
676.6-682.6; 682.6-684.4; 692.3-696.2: 0.05 mag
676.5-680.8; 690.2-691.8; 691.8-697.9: 0.08 mag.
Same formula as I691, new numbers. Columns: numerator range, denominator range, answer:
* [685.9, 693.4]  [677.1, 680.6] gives 1.05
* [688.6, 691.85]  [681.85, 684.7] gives 1.05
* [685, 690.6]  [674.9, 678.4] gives 1.01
